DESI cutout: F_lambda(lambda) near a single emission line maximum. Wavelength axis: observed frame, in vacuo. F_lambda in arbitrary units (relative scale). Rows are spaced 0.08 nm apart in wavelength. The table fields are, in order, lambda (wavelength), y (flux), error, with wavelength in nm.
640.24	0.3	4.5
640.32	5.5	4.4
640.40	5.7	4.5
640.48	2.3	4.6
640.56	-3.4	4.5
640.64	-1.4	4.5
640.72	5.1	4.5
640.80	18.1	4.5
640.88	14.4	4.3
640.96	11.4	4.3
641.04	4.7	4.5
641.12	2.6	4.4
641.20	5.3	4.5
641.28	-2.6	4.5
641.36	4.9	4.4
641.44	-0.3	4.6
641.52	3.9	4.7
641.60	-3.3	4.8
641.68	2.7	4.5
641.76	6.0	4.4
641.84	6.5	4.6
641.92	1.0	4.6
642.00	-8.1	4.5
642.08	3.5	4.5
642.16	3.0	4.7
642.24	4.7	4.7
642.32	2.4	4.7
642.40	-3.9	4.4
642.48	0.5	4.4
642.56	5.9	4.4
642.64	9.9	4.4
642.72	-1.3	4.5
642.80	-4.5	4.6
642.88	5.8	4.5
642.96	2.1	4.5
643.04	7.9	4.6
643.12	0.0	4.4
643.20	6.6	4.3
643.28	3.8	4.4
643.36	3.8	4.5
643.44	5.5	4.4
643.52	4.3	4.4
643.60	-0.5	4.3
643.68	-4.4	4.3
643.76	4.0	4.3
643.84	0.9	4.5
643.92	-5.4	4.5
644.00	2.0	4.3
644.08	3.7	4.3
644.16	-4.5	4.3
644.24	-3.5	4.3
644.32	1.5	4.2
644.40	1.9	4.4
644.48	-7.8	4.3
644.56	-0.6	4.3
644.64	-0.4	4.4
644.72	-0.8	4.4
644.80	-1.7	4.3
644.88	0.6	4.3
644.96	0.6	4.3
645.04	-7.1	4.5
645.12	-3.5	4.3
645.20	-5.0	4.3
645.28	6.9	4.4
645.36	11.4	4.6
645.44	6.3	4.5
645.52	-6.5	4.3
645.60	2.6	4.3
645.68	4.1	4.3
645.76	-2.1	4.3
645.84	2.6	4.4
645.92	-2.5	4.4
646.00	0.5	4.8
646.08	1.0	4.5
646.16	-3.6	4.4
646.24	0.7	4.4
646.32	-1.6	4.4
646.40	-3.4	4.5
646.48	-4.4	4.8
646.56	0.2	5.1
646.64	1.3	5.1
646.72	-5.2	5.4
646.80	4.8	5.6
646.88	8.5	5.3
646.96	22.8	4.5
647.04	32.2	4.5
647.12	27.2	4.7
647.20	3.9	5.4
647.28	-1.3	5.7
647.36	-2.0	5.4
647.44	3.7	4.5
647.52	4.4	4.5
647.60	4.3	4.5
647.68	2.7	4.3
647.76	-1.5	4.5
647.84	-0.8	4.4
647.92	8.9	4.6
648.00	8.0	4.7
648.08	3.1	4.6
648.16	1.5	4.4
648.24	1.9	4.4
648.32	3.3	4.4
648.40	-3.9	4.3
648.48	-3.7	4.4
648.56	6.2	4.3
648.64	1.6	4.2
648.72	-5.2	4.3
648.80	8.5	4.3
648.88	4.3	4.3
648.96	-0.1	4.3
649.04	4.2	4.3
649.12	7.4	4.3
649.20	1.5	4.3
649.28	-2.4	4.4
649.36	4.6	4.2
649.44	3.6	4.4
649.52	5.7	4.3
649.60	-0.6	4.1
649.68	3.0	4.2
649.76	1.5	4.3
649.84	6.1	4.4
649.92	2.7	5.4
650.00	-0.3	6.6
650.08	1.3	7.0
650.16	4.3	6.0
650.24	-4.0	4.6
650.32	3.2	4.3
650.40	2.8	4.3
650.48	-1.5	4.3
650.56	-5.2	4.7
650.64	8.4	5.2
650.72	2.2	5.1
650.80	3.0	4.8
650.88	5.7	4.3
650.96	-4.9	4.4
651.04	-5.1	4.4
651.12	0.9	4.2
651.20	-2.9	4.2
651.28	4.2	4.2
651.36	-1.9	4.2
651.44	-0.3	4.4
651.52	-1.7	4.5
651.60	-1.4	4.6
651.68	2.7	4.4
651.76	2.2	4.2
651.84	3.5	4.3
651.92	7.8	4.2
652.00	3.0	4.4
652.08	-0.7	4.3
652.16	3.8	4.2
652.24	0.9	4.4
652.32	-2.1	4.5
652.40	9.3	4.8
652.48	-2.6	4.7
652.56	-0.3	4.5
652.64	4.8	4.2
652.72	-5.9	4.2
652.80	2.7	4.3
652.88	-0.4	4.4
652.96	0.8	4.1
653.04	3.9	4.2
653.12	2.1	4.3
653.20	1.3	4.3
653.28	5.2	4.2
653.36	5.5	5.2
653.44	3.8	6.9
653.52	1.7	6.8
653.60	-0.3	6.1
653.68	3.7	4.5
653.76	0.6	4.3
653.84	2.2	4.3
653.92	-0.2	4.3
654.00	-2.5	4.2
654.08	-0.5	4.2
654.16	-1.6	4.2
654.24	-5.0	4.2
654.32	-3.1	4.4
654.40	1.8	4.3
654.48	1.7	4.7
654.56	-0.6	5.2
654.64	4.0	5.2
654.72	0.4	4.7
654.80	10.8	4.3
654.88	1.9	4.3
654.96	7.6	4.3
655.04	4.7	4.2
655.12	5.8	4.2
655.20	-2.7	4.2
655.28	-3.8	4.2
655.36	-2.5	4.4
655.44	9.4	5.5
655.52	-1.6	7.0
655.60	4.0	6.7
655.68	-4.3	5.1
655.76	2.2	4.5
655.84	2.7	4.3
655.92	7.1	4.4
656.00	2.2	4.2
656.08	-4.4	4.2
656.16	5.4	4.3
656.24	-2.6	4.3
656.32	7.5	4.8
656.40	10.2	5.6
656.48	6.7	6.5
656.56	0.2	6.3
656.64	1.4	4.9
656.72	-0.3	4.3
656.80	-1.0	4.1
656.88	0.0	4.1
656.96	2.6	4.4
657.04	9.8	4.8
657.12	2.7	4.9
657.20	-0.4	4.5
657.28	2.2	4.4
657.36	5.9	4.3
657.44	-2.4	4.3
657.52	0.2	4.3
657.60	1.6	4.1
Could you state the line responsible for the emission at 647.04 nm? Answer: [O III]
